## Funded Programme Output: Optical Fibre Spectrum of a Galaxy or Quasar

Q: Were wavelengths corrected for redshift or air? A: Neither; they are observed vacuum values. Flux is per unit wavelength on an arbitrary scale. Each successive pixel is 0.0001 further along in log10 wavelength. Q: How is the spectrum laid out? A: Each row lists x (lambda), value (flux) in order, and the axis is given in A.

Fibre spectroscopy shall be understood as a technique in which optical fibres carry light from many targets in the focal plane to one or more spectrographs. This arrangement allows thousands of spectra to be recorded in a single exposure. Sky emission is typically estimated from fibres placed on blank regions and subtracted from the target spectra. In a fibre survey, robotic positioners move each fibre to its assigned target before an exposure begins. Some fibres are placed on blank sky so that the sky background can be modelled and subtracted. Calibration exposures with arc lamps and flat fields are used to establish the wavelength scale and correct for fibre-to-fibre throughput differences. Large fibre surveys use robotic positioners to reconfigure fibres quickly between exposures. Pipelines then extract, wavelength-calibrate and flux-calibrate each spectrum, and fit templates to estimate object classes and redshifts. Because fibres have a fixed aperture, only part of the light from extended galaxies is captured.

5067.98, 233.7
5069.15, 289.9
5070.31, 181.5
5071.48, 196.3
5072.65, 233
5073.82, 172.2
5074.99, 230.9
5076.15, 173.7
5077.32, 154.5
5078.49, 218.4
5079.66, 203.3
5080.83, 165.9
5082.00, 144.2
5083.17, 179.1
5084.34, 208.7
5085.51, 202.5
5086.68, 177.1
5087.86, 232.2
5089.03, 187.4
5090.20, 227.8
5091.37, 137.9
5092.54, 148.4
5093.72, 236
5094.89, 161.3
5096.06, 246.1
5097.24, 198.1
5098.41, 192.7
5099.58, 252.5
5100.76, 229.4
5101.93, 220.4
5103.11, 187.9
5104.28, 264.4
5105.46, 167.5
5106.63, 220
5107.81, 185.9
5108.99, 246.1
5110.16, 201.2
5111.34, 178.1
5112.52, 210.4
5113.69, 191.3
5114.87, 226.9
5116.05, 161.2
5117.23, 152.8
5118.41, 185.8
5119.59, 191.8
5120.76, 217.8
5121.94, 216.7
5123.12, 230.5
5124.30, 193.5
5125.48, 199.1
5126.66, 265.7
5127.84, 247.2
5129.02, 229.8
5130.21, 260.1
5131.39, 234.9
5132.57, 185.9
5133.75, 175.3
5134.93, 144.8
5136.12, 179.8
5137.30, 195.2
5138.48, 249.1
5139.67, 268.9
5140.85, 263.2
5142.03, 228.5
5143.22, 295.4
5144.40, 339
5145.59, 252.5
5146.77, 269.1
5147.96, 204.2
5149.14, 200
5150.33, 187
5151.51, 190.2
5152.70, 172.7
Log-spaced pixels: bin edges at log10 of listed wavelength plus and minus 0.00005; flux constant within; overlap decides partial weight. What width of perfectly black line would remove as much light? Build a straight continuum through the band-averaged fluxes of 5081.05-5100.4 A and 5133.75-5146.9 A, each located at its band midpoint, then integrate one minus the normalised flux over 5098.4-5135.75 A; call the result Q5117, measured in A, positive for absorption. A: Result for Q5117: 1.8 A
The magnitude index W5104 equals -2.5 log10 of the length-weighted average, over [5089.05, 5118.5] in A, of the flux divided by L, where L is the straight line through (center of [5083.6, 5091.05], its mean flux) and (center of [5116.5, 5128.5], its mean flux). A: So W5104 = 0.026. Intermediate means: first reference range 203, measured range 201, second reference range 210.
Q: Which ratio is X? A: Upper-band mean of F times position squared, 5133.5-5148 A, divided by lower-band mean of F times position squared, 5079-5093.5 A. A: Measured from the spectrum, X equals 1.3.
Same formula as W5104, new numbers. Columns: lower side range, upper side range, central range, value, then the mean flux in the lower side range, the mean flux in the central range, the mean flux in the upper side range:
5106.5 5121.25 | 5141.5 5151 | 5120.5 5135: -0.001 mag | 197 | 218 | 247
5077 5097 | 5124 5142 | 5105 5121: 0.064 mag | 191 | 195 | 220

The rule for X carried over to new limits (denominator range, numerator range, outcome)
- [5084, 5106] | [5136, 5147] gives 1.28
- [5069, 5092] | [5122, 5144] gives 1.19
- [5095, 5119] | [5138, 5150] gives 1.26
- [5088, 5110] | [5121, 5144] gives 1.10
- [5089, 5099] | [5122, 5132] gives 1.21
